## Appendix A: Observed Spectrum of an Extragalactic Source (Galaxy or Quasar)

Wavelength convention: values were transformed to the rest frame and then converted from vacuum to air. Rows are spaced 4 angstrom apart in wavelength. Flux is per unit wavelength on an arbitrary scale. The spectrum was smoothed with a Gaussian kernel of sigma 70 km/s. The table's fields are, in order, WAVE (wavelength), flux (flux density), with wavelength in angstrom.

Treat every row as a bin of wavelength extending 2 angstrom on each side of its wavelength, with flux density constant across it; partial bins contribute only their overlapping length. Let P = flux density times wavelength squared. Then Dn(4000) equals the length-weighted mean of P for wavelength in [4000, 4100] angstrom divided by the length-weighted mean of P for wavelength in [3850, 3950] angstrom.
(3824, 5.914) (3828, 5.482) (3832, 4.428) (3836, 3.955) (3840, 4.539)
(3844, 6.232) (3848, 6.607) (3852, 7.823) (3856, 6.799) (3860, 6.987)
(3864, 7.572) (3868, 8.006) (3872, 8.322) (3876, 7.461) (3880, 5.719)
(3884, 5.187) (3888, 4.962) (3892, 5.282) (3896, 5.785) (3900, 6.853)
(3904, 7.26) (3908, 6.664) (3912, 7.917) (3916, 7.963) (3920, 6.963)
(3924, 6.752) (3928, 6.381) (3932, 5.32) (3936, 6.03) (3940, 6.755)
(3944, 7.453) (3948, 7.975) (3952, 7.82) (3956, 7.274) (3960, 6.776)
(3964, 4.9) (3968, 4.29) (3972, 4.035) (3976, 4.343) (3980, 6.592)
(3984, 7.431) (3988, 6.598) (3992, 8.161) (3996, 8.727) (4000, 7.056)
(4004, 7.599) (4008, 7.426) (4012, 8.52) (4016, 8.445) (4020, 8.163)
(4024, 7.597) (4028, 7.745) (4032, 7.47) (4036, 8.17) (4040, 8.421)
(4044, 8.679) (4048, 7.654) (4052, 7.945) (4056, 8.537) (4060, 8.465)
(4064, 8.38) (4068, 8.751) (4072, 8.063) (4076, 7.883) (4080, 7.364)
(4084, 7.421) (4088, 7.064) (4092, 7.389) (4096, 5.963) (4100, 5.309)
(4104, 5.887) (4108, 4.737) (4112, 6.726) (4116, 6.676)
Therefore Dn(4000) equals 1.24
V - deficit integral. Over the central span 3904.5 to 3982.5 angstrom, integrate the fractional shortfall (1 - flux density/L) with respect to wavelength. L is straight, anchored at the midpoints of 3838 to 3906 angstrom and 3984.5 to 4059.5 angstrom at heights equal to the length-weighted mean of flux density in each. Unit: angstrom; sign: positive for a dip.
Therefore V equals 7.95 angstrom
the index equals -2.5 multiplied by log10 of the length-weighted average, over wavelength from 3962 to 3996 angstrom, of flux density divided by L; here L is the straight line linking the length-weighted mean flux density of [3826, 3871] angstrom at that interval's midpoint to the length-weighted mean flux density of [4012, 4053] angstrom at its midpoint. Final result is 0.26 mag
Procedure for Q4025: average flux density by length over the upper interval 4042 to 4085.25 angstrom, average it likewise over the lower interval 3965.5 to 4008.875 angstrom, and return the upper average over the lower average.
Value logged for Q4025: 1.24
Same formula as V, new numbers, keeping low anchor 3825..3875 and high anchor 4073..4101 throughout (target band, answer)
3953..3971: 2.3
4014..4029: -2.5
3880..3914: 1.7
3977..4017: -4.5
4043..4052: -1.5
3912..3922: -1.5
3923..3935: 0.9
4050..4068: -3.7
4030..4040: -1.5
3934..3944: 0.0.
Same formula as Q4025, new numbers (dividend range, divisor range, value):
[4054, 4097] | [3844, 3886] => 1.11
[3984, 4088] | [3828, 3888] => 1.26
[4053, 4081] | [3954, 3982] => 1.51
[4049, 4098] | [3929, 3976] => 1.26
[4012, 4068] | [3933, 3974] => 1.29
